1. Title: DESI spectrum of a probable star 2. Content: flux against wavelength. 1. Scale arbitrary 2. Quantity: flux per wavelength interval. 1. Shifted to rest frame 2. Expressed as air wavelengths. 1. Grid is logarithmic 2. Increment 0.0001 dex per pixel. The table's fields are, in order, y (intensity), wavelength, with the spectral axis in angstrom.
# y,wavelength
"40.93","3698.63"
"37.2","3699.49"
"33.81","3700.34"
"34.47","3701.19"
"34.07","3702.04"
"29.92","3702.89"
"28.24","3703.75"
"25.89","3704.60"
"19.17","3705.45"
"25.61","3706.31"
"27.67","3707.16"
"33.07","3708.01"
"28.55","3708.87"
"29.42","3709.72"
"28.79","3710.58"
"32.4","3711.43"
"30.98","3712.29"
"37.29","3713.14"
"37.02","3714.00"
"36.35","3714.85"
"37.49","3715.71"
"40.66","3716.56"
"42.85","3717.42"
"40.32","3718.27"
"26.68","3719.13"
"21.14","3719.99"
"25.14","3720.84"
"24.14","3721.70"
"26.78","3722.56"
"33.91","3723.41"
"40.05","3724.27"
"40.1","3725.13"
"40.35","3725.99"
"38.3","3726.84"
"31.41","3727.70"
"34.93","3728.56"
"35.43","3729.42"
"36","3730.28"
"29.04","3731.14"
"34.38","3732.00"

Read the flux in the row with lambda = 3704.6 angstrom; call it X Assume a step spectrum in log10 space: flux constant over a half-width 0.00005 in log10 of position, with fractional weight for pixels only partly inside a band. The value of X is 25.89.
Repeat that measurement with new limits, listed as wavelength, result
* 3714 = 37.02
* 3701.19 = 34.47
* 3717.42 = 42.85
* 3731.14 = 29.04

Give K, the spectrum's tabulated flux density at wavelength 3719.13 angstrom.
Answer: 26.68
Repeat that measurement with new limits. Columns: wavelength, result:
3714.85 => 36.35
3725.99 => 40.35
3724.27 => 40.05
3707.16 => 27.67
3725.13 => 40.1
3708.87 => 28.55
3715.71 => 37.49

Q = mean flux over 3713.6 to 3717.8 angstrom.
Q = 38.9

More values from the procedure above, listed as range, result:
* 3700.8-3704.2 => 31.6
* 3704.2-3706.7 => 23.5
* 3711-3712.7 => 31.7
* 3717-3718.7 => 41.7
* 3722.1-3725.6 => 35.2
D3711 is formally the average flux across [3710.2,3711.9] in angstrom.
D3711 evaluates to 30.6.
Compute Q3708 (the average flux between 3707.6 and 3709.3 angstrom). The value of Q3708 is 30.7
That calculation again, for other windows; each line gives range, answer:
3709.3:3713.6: 31.8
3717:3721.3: 31.2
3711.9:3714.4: 35.1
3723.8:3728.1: 38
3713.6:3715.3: 36.7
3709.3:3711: 29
